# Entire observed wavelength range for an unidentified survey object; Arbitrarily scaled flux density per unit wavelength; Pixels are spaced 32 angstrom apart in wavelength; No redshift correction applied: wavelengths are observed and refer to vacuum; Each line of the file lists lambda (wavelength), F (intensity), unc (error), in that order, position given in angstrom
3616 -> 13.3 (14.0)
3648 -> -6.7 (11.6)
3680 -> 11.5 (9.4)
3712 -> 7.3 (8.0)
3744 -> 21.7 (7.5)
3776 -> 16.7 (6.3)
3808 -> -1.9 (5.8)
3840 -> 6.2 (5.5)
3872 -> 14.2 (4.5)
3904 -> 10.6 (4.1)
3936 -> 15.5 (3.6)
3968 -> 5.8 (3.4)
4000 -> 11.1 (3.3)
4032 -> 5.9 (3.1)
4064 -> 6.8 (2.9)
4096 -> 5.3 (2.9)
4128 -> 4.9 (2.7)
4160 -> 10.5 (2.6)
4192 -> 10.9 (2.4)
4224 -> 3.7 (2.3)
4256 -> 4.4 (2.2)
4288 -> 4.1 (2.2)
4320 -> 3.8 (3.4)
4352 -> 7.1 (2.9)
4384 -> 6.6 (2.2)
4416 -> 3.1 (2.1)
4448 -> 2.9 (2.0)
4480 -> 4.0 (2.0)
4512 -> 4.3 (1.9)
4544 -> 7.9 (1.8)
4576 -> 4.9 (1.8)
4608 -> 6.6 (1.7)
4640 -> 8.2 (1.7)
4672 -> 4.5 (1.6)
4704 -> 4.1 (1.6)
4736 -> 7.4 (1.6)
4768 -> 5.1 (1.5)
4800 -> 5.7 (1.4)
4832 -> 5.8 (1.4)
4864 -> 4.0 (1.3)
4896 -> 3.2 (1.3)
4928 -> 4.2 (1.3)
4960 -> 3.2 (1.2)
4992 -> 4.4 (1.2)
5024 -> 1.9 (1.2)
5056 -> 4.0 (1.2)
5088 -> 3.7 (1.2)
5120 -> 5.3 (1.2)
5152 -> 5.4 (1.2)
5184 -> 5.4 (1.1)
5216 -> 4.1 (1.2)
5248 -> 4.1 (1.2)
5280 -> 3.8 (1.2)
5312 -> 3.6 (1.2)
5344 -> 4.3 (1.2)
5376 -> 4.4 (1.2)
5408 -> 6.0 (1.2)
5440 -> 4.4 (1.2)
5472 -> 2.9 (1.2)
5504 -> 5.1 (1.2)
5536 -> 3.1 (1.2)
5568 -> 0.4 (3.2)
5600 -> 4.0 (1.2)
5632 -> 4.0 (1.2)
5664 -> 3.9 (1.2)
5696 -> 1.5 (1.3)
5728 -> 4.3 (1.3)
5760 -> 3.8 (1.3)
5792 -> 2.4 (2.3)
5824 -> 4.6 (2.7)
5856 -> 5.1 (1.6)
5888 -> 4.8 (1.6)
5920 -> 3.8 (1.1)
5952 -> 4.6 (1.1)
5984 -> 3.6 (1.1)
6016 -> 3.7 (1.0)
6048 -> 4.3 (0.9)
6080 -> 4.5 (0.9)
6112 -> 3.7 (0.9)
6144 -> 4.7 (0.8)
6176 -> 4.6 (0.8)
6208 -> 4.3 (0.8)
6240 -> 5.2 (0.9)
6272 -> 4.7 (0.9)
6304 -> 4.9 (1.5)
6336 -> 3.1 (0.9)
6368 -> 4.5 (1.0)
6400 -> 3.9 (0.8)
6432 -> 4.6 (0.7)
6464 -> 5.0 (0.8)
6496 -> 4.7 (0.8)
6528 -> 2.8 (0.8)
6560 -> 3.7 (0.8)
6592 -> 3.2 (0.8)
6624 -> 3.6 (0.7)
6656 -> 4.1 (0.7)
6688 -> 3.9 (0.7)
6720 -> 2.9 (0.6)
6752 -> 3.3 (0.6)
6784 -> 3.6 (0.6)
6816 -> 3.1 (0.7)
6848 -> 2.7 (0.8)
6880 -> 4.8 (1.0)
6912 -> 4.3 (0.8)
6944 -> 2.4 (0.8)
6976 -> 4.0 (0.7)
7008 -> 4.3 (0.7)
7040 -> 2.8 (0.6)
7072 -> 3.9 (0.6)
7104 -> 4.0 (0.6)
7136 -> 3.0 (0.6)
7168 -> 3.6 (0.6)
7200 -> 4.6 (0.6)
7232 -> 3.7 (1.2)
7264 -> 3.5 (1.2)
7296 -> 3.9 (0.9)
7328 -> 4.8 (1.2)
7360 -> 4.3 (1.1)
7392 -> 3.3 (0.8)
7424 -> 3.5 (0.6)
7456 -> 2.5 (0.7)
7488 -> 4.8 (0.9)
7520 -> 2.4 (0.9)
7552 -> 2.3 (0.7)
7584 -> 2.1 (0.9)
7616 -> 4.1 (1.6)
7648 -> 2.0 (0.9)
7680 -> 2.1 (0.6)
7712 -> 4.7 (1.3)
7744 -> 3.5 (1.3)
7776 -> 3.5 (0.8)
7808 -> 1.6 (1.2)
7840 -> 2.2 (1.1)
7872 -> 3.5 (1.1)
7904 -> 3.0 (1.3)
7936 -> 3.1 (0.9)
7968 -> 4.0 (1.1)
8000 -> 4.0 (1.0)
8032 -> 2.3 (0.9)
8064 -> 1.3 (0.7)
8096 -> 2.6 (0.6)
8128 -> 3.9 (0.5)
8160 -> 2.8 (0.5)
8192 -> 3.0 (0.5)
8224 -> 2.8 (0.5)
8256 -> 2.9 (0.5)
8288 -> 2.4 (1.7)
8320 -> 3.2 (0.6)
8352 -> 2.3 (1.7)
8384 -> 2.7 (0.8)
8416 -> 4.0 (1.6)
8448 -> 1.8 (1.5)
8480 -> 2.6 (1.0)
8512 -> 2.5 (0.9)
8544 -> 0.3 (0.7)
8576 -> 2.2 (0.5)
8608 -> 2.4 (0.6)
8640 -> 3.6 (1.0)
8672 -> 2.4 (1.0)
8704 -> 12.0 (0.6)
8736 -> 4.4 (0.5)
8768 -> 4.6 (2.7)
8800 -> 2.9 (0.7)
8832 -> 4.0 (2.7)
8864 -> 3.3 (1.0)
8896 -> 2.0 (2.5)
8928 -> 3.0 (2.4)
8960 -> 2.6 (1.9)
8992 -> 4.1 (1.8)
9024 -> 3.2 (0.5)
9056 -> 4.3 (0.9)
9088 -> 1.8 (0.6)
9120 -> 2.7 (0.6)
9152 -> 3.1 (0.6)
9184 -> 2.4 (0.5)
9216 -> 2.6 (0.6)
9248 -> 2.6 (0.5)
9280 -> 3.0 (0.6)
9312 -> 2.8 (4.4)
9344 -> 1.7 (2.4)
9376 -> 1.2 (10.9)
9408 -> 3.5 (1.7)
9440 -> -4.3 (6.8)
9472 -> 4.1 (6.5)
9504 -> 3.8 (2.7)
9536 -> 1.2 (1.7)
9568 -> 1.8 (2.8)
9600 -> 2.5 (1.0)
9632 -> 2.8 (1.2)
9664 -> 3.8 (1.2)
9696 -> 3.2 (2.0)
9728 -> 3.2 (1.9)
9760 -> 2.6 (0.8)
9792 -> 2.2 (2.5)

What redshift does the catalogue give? 1.337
